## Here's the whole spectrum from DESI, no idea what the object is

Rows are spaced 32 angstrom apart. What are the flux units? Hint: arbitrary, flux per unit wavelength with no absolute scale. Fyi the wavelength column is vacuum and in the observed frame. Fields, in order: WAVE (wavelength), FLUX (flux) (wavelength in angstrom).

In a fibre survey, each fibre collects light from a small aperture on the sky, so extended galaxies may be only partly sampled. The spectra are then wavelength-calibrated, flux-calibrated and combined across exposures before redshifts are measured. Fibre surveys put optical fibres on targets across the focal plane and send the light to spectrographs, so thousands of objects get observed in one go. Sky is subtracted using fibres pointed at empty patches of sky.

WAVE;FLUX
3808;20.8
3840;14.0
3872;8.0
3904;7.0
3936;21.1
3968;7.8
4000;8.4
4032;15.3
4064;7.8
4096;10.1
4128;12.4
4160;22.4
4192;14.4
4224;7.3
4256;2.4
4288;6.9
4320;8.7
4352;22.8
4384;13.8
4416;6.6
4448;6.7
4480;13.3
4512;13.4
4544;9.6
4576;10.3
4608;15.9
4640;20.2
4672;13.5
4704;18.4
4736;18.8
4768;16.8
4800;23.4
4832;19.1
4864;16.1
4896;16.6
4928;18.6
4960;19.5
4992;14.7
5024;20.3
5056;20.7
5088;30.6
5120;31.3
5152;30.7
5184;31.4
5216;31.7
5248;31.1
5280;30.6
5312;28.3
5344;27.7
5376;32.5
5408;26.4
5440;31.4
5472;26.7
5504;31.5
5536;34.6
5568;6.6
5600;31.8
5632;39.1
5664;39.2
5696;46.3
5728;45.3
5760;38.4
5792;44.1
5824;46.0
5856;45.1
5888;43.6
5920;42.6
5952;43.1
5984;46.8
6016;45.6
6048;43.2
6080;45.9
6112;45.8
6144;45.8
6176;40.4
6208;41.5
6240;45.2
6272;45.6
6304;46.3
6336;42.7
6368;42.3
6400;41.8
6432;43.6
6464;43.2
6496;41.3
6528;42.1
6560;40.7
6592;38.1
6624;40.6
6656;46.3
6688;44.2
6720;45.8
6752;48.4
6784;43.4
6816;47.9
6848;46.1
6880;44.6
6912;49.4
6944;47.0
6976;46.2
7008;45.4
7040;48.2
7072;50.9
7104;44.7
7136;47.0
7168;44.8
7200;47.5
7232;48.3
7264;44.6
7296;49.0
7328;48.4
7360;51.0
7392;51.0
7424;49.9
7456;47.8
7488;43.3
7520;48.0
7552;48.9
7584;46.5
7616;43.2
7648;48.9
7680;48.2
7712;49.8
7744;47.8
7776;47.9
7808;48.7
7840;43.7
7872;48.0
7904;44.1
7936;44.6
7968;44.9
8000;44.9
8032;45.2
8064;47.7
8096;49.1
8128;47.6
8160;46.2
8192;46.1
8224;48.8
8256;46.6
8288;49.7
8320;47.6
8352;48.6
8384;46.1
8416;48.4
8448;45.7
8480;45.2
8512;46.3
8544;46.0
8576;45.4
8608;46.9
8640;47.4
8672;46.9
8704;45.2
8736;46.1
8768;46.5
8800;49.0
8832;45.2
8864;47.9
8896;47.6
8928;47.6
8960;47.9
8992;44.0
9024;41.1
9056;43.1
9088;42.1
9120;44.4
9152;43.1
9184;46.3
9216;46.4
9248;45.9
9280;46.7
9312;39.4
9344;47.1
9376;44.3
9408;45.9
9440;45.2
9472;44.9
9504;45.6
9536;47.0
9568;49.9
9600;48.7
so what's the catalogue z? 0.271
